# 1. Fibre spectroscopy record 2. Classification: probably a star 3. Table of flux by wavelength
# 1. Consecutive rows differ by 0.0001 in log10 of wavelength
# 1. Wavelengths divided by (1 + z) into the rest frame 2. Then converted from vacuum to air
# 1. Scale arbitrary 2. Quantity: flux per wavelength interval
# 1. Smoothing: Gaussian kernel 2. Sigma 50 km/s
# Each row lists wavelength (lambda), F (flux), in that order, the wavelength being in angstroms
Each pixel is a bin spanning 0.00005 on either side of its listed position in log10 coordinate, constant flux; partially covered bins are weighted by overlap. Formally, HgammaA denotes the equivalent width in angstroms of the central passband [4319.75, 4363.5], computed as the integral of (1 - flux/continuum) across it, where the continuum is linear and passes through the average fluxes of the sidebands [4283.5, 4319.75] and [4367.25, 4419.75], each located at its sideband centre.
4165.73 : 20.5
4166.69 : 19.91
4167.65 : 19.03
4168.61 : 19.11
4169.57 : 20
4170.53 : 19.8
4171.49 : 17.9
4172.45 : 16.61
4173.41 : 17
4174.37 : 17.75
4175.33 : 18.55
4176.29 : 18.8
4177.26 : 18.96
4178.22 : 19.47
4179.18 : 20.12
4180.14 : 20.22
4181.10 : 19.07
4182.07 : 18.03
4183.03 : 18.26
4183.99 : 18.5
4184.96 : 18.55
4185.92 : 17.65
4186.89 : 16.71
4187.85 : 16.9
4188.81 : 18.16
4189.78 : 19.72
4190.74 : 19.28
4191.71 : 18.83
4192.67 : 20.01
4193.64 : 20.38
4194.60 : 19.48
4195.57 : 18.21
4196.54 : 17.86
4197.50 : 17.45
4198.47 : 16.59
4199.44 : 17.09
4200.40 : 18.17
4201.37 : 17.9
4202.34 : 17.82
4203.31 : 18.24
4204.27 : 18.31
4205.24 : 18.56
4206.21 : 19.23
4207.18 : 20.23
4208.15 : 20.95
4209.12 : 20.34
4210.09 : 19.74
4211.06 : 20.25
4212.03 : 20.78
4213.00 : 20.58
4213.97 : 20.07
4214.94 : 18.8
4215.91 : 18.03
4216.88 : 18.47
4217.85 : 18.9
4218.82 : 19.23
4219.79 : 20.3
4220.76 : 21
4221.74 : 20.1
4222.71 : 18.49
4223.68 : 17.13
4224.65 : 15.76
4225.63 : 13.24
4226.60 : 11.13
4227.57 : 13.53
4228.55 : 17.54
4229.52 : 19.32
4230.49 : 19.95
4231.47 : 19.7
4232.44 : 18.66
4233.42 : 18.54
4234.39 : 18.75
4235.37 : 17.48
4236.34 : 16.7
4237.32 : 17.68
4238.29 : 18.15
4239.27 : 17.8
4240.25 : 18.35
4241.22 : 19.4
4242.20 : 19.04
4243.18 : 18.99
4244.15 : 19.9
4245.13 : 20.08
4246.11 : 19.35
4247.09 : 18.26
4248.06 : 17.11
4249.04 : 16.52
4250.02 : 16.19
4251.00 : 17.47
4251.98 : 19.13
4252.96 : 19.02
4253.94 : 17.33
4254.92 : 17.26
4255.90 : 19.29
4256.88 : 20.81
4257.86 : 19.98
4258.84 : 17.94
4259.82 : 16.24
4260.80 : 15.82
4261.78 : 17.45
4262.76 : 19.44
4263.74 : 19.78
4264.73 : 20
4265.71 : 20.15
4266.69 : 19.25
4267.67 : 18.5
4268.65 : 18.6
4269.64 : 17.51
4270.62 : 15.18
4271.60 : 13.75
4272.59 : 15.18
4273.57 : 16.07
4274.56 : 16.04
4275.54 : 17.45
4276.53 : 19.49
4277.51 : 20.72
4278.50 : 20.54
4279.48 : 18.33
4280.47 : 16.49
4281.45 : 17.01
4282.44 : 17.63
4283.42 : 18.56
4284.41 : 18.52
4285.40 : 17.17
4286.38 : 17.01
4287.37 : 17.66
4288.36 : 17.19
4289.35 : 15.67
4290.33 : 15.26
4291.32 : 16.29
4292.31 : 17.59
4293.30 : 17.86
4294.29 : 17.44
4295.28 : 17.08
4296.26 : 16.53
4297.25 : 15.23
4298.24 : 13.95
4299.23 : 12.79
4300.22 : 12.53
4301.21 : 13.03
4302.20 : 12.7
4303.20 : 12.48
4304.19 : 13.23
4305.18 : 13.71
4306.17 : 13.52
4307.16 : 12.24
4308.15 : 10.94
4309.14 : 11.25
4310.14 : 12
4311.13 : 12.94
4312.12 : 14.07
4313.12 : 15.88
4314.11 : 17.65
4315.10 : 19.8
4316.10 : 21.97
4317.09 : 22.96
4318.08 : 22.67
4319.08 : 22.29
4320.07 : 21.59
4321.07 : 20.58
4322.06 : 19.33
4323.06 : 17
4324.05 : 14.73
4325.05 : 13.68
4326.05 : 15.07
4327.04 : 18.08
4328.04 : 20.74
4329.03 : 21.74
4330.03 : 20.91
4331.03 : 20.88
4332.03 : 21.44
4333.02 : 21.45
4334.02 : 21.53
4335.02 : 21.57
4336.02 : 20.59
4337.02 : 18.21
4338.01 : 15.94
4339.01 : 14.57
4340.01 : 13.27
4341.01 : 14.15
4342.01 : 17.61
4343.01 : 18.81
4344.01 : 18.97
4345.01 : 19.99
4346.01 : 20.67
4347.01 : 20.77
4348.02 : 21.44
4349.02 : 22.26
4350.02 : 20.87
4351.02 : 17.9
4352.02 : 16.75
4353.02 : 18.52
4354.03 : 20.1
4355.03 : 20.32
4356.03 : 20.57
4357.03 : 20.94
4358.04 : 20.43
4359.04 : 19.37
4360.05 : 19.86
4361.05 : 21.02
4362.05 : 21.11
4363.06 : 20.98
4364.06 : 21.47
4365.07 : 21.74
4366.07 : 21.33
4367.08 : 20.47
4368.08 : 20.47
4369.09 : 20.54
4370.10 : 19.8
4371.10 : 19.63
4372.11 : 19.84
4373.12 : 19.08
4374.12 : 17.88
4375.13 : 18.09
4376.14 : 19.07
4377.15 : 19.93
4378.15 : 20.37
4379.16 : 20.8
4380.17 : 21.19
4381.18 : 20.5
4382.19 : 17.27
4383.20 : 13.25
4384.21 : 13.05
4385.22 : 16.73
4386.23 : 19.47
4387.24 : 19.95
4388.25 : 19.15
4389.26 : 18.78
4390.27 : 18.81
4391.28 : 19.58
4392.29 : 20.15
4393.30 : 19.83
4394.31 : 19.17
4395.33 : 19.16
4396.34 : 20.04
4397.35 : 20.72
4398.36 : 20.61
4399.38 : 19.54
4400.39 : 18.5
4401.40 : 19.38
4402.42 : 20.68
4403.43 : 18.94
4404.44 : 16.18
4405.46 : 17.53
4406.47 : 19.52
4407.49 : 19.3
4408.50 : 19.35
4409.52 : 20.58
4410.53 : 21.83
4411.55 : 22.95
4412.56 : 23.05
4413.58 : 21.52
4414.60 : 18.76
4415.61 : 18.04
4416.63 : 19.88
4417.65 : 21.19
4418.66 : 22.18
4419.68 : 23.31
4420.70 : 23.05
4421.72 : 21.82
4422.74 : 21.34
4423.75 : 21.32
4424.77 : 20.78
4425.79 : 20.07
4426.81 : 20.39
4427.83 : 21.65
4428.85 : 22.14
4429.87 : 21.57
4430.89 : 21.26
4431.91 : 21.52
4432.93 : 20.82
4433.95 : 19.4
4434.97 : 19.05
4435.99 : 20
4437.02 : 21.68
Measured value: -4.4 angstroms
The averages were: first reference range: 15.9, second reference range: 19.5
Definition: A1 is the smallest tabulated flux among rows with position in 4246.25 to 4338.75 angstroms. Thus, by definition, 10.94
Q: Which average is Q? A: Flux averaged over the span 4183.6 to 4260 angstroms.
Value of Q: 18.4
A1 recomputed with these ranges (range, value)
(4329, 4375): 13.27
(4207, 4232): 11.13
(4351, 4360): 16.75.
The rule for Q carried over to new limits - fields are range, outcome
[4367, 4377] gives 19.5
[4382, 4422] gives 19.6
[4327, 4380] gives 19.7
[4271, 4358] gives 17.5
